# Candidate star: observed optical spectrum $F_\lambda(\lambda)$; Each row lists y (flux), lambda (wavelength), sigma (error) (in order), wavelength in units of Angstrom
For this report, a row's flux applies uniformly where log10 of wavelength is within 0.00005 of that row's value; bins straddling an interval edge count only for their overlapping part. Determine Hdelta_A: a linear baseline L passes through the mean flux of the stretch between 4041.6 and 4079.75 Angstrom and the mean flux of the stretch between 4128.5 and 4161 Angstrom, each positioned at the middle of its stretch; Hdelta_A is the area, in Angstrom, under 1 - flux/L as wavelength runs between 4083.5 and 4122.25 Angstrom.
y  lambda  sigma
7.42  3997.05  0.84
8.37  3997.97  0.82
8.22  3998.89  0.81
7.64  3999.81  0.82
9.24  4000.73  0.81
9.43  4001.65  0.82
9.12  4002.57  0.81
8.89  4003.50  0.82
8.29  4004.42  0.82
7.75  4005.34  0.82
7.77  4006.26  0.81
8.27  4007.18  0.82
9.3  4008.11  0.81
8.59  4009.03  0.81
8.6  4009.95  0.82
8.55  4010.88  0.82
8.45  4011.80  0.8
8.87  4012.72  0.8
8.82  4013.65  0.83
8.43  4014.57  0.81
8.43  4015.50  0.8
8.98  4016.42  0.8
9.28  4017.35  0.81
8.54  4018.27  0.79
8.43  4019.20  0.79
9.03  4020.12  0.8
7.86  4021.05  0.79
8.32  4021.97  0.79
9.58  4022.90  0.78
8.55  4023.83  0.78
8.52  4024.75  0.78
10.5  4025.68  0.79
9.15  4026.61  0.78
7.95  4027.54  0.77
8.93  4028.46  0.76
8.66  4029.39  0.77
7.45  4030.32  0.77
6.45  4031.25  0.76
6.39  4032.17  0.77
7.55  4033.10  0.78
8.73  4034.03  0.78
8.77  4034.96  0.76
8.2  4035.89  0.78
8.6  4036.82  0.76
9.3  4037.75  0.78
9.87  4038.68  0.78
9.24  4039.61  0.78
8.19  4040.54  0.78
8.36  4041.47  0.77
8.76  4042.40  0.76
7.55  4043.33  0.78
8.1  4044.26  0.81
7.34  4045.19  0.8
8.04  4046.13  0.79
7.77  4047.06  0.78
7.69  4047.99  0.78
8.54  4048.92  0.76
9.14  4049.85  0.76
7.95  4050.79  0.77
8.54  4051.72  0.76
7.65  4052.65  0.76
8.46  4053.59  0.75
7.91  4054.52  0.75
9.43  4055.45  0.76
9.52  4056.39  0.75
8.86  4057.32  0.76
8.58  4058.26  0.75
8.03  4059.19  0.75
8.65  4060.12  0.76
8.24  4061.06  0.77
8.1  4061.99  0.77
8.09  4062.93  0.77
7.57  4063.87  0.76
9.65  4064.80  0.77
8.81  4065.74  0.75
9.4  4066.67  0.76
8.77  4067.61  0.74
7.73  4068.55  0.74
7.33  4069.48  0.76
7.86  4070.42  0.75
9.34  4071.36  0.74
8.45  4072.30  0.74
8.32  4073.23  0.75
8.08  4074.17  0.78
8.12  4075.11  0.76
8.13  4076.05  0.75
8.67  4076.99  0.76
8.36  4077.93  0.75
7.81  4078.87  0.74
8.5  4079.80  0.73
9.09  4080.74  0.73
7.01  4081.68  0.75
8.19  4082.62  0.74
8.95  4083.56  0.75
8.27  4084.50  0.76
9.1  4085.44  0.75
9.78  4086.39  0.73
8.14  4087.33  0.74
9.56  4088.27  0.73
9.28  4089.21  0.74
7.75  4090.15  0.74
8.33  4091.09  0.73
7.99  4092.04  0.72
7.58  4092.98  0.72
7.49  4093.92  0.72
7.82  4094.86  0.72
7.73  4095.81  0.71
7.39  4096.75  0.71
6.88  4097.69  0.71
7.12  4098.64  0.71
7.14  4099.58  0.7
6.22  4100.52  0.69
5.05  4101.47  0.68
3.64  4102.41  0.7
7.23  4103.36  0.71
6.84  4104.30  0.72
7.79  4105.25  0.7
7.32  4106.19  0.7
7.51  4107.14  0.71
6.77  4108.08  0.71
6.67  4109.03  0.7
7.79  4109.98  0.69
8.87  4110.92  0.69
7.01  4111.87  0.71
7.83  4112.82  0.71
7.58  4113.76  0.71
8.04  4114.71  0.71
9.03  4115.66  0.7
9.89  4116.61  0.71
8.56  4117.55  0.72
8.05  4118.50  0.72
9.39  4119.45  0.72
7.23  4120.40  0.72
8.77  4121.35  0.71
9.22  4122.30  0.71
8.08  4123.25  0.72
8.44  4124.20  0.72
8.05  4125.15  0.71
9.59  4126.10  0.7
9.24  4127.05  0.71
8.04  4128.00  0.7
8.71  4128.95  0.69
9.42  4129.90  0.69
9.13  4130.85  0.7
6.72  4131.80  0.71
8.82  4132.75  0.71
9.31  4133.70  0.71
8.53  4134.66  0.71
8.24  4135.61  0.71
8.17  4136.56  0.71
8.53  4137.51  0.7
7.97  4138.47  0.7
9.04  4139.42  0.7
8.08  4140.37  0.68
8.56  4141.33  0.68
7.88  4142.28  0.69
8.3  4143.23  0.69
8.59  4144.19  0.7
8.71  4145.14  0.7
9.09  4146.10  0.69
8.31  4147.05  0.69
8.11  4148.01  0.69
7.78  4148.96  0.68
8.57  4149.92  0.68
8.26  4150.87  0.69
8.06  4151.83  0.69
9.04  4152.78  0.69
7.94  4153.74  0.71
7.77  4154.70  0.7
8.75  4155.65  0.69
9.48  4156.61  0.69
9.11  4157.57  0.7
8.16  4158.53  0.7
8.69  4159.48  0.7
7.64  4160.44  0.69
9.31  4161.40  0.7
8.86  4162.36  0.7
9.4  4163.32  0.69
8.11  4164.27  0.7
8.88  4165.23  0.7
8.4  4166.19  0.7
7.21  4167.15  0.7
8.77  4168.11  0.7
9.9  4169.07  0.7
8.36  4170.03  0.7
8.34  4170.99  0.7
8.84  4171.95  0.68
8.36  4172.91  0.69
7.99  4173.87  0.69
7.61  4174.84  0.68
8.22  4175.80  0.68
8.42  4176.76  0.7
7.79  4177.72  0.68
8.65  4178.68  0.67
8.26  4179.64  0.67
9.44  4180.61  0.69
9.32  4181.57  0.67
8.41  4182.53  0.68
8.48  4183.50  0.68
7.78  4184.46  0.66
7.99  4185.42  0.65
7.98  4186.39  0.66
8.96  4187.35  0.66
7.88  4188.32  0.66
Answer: 2.8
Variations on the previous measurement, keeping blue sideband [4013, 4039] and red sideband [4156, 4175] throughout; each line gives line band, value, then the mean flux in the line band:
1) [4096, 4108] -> 2.6 Angstrom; 6.71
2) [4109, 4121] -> 0.5 Angstrom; 8.21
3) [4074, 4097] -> 0.7 Angstrom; 8.29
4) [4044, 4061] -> 0.4 Angstrom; 8.34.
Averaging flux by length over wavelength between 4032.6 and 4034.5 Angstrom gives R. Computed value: 8.09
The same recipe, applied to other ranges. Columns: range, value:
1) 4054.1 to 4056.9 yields 8.97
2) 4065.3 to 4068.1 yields 8.99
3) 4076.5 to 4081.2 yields 8.49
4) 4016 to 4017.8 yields 9.11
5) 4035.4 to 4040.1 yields 9.03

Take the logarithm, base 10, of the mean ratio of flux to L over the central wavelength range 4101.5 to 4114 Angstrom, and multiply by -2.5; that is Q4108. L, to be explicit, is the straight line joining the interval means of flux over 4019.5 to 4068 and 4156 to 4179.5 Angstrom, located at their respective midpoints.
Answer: 0.199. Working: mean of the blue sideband 8.45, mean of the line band 7.06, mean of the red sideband 8.52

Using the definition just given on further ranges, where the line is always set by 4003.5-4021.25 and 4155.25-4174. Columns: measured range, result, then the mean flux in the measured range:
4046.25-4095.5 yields 0.026 mag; 8.39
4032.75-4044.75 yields 0.001 mag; 8.56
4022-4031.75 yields 0.002 mag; 8.55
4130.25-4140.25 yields 0.022 mag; 8.45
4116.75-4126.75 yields 0.003 mag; 8.6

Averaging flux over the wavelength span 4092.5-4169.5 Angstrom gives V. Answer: 8.14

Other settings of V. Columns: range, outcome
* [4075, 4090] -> 8.55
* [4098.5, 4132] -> 7.85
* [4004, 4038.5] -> 8.49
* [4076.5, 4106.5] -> 7.75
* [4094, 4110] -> 6.86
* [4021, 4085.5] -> 8.39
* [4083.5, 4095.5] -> 8.43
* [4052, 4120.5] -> 8.05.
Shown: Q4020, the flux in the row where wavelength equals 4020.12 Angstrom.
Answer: 9.03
